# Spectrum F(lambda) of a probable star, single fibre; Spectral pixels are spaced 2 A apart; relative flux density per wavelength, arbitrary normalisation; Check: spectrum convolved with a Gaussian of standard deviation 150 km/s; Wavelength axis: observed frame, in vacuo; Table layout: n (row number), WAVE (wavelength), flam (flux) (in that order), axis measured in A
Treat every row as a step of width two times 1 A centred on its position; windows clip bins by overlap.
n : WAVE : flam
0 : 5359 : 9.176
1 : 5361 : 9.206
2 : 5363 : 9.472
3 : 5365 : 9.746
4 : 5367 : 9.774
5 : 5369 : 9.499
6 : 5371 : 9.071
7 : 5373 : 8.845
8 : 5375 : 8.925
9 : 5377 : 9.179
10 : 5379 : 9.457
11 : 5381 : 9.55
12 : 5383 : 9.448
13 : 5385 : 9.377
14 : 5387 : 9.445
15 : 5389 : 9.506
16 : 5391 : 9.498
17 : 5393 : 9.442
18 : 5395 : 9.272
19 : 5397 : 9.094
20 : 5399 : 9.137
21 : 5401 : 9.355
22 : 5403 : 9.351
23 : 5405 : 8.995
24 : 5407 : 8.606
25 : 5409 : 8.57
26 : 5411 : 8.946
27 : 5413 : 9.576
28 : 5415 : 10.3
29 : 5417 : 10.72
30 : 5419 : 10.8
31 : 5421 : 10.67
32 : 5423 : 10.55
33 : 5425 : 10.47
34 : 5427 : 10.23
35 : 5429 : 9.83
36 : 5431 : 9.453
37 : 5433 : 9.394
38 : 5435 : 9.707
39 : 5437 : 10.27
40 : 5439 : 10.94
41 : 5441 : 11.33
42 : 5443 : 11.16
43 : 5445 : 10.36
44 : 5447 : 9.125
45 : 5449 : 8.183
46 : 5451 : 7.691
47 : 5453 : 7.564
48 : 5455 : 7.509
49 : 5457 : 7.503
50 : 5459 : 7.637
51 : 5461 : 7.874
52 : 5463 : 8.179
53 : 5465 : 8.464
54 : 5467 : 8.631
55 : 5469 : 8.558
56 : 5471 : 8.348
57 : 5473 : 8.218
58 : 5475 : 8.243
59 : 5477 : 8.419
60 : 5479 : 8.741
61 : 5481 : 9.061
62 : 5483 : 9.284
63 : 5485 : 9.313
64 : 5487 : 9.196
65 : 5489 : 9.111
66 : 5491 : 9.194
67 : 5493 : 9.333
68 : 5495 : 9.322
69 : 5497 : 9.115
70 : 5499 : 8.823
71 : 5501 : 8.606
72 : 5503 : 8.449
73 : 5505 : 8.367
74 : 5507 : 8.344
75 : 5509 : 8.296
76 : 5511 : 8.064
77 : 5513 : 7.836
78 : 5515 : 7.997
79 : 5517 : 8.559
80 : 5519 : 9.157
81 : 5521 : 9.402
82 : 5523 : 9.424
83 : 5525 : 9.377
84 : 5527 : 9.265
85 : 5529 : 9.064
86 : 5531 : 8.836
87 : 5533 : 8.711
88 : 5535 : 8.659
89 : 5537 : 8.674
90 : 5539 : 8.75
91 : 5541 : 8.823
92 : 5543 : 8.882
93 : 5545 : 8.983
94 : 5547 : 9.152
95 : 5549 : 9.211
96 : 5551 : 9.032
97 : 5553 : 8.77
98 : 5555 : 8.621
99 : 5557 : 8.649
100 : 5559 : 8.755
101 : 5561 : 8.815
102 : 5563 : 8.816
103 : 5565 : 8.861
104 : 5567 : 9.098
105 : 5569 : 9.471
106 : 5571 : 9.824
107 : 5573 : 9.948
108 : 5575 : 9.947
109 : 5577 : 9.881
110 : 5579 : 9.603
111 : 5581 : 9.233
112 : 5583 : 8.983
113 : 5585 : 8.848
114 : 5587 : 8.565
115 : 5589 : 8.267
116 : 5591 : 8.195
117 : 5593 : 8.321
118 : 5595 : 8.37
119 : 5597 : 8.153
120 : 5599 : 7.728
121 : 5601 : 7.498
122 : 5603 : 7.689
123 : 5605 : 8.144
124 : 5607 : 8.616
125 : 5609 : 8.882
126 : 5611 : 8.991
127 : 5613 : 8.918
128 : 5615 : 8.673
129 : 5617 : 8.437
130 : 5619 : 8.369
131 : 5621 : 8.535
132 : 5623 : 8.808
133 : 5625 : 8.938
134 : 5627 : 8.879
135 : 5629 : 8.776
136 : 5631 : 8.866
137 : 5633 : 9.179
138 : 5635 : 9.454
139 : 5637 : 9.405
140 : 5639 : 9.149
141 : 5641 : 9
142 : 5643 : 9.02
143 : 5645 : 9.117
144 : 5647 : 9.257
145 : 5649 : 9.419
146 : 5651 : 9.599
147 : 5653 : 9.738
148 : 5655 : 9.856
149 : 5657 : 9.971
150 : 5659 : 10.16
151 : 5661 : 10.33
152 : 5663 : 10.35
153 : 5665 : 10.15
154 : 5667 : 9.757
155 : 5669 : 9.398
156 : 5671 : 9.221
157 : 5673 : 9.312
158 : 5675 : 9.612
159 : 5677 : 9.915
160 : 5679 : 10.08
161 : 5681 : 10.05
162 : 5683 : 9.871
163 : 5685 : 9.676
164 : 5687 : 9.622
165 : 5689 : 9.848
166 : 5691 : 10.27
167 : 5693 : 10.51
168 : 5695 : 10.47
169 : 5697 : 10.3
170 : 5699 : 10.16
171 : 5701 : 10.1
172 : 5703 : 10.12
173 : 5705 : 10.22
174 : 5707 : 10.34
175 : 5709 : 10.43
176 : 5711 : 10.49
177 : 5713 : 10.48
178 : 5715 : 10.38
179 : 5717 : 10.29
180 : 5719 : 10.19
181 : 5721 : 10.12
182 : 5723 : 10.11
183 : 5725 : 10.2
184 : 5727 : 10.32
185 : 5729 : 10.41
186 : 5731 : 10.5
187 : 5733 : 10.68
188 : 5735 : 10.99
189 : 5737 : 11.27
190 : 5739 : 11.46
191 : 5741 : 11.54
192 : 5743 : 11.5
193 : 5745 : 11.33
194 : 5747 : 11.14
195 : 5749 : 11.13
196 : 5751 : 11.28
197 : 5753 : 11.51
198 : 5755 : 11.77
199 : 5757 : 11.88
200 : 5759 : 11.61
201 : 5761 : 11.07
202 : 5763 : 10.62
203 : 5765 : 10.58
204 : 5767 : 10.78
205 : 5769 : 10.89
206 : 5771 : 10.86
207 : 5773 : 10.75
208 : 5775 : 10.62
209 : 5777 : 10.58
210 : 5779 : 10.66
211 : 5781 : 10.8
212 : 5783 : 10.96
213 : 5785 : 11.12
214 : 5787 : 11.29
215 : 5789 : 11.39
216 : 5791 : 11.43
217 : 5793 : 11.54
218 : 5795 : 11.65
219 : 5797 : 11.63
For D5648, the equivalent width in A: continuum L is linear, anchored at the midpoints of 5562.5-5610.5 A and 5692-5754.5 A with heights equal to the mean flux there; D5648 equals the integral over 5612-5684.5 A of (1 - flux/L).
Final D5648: 1.9 A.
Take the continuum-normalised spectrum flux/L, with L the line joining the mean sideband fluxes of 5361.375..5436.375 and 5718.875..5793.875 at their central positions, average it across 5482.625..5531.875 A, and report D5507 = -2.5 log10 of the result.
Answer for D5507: 0.129 mag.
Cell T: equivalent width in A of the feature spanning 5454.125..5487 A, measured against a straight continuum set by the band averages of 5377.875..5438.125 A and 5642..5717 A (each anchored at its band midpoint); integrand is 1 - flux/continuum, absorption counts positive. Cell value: 4.4 A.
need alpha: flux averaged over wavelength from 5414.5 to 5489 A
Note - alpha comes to 9.23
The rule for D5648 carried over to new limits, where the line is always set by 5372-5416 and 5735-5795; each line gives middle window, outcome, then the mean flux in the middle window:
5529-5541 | 1.5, 8.76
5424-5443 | -1.5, 10.2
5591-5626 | 6.6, 8.41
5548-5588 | 4.0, 9.15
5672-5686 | 1.2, 9.79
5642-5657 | 1.6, 9.47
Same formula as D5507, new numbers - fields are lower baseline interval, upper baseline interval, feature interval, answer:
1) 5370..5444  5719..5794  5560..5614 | 0.176 mag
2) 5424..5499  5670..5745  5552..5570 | 0.081 mag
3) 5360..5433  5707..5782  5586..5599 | 0.235 mag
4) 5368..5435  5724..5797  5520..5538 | 0.117 mag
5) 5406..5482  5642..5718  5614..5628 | 0.129 mag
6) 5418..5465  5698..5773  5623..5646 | 0.139 mag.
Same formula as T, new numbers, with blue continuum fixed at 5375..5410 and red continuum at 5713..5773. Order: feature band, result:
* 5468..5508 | 3.68 A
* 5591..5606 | 3.25 A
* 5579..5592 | 1.79 A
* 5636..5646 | 1.23 A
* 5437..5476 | 3.22 A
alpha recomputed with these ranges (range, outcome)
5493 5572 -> 8.85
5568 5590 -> 9.32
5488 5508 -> 8.87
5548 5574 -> 9.07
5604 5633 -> 8.72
